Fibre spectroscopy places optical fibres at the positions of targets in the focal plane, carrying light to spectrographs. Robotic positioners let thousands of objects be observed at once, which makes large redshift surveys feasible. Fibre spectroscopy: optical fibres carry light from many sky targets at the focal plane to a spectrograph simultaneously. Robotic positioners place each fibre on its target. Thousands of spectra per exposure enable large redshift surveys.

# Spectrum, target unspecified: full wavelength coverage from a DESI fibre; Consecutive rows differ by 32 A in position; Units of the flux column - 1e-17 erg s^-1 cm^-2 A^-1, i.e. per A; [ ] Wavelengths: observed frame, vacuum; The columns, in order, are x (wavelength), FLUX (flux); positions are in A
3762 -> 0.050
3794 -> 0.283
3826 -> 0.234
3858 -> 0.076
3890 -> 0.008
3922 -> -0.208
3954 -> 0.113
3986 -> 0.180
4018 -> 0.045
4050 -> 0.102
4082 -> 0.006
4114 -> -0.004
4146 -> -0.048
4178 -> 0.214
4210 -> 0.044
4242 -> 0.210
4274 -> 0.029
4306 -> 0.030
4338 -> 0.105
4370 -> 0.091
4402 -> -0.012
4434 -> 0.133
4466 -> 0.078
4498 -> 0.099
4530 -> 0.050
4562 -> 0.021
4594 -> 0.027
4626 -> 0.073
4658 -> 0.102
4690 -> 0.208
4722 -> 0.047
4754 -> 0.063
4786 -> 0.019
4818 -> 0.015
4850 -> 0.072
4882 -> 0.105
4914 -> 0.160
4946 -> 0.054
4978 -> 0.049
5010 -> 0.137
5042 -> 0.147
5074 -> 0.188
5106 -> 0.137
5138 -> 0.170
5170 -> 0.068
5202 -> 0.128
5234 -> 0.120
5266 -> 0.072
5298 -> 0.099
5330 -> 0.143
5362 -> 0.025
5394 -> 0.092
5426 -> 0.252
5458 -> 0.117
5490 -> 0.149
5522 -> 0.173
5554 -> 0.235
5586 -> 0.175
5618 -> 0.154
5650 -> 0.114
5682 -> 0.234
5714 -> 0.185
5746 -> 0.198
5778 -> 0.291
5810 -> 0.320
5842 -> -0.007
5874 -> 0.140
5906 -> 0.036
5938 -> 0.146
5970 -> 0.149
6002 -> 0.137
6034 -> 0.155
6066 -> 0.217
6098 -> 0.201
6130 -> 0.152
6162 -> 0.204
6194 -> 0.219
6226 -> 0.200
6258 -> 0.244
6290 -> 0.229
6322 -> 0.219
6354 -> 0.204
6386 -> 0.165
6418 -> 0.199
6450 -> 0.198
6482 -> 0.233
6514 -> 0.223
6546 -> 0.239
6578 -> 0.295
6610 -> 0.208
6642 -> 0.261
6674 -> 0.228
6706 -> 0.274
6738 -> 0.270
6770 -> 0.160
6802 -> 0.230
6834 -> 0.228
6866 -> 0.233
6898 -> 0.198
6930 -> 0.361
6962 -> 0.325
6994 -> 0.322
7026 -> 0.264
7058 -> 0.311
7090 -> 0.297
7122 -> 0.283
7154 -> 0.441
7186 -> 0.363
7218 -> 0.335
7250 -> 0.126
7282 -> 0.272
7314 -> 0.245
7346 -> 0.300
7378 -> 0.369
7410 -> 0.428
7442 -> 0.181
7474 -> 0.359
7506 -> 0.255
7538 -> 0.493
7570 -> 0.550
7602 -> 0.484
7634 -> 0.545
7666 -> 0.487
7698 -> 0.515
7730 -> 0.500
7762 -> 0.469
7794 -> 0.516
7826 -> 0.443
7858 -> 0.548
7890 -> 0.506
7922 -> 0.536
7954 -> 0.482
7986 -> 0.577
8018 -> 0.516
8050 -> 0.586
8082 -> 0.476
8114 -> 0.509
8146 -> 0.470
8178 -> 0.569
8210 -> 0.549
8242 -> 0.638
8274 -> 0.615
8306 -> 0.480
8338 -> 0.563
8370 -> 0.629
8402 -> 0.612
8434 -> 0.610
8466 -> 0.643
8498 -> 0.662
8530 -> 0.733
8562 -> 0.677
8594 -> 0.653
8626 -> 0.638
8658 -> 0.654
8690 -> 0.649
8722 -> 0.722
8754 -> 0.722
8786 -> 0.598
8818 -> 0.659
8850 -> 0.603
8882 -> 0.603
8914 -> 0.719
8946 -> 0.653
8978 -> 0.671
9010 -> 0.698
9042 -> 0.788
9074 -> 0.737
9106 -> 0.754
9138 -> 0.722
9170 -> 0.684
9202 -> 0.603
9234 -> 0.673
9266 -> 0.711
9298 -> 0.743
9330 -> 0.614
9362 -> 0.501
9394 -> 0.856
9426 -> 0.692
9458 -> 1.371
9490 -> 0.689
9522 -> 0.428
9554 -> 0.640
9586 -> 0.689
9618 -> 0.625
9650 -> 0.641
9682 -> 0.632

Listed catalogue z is 0.891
